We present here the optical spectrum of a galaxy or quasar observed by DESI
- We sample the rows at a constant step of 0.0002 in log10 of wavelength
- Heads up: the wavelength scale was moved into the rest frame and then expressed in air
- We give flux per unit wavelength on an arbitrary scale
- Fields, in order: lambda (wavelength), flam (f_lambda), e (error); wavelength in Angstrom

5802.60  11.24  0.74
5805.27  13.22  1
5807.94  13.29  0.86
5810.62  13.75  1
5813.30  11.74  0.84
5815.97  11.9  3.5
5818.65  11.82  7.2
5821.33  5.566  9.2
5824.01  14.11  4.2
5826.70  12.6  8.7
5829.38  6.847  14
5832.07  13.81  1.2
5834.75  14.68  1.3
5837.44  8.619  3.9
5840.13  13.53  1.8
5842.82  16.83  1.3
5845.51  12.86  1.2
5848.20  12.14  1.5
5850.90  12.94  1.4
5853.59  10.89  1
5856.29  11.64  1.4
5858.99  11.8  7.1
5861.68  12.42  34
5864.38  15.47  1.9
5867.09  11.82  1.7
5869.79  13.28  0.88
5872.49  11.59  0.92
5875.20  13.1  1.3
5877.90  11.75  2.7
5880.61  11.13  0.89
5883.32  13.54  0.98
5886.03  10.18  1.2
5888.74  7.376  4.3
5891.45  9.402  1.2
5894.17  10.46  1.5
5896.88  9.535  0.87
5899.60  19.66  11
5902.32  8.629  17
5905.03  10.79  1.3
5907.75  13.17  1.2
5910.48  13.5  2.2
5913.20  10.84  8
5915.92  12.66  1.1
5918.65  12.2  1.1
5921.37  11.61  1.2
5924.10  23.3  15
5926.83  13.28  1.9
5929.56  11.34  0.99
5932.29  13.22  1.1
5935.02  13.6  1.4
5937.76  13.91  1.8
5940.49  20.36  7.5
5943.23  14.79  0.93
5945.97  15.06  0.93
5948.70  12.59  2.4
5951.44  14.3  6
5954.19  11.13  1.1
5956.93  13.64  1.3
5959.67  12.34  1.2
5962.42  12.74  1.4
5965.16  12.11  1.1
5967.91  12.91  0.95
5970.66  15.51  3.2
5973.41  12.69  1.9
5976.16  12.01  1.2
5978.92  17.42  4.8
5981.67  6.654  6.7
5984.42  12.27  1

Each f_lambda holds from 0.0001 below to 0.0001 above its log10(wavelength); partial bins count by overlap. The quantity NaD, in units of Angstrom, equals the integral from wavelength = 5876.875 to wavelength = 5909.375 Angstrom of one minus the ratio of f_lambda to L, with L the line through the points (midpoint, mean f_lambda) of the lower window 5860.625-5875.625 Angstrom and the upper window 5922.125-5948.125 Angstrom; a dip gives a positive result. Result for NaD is 5.87 Angstrom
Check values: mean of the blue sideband 12.9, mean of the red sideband 15.3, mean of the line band 11.3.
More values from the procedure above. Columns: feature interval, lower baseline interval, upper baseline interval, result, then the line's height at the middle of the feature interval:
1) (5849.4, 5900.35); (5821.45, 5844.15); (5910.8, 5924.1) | 3.1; 12.7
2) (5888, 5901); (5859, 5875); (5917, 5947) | 2.1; 13.7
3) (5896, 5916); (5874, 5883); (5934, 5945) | 2.0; 13.8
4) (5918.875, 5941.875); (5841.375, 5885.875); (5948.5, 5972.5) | -3.6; 12.9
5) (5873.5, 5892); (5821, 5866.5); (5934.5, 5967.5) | 2.7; 12.9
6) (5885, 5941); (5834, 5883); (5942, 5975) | 1.2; 13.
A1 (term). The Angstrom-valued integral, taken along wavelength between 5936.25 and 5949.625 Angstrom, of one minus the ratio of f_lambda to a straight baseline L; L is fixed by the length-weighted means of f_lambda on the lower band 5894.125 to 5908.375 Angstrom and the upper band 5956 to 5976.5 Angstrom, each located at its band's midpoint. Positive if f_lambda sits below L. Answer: -2.9 Angstrom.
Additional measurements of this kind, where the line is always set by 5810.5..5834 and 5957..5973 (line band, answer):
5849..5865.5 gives -1.00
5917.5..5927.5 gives -2.13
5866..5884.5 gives -0.50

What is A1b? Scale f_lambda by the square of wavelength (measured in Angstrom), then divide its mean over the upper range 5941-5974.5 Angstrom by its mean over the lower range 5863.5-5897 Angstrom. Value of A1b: 1.21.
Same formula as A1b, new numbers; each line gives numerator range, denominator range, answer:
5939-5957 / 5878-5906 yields 1.34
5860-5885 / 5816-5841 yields 1.14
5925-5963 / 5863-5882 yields 1.13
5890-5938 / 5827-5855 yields 1.07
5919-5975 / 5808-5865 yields 1.19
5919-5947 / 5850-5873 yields 1.23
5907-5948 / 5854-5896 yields 1.24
